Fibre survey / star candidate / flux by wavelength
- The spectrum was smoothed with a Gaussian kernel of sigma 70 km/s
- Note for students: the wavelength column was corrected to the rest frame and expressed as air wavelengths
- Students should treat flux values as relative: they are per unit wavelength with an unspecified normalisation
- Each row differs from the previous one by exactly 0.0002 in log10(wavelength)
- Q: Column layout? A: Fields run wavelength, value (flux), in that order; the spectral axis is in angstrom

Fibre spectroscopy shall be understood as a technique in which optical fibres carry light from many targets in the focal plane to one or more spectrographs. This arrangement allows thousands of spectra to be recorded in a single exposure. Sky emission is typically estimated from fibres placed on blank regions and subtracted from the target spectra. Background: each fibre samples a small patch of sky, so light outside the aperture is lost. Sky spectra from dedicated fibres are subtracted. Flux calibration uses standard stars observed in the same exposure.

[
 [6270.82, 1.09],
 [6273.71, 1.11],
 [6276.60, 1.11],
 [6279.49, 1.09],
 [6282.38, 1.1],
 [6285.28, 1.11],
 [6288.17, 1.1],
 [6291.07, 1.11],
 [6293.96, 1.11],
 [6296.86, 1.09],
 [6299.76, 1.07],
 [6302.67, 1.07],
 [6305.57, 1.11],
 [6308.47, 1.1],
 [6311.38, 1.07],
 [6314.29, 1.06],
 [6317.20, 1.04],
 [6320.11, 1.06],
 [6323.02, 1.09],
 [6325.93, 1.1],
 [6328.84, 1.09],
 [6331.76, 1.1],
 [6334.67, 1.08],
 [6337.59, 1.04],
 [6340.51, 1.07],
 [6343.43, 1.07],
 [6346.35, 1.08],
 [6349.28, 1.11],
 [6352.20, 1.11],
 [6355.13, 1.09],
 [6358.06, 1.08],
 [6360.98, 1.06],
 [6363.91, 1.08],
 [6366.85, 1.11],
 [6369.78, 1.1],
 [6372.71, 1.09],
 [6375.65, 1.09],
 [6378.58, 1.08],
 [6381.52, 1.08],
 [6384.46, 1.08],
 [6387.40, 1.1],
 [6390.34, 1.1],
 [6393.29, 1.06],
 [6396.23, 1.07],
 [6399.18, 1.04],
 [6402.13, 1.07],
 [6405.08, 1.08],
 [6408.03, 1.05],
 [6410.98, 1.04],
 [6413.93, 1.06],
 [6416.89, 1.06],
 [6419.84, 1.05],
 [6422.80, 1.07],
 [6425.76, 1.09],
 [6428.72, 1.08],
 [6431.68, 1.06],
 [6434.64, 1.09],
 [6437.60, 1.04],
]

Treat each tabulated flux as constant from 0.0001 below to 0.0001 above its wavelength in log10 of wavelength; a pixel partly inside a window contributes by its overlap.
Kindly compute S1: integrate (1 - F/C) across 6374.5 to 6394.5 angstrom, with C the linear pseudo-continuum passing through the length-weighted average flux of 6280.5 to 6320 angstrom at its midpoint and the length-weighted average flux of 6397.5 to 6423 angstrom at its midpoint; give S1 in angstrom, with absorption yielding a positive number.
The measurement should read -0.4 angstrom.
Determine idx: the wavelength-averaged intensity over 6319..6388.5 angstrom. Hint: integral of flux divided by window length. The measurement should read 1.09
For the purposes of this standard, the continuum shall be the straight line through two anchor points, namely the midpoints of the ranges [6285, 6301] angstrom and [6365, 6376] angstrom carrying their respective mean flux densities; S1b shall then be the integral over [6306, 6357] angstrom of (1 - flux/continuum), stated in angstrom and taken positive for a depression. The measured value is 0.8 angstrom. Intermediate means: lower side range 1.1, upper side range 1.1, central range 1.08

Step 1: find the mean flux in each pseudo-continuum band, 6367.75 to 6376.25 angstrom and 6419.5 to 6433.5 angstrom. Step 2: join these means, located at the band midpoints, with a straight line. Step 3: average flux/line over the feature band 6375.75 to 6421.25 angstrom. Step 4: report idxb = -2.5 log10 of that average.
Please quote 0.015 mag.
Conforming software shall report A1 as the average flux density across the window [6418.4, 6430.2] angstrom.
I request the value 1.07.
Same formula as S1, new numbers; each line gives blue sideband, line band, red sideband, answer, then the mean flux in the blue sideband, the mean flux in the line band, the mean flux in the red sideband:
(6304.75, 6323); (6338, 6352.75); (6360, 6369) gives -0.04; 1.07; 1.08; 1.09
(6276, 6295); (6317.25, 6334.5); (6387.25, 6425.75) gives 0.12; 1.1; 1.08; 1.06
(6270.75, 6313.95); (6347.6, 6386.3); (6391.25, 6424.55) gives -0.61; 1.1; 1.09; 1.06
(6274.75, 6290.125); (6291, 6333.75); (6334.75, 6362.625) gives 0.31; 1.1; 1.08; 1.08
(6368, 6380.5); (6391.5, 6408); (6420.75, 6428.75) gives 0.31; 1.09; 1.06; 1.08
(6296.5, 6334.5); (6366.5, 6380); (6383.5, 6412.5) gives -0.26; 1.08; 1.09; 1.07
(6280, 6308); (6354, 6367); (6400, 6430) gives -0.03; 1.1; 1.08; 1.06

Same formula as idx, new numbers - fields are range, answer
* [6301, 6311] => 1.09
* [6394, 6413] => 1.06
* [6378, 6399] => 1.08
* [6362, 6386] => 1.09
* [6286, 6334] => 1.09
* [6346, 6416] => 1.08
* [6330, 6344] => 1.07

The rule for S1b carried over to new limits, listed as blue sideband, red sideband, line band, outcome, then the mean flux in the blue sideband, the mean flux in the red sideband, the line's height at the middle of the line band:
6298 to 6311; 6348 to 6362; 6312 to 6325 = 0.3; 1.09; 1.09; 1.09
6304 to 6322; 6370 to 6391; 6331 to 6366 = 0.0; 1.07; 1.09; 1.08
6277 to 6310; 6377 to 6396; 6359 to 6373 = 0.0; 1.1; 1.08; 1.09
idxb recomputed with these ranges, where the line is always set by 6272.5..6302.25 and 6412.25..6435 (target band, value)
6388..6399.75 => 0.00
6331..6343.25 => 0.02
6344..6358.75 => -0.01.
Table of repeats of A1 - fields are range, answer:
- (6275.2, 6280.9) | 1.1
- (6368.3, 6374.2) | 1.1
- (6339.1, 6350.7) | 1.08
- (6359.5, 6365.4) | 1.07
